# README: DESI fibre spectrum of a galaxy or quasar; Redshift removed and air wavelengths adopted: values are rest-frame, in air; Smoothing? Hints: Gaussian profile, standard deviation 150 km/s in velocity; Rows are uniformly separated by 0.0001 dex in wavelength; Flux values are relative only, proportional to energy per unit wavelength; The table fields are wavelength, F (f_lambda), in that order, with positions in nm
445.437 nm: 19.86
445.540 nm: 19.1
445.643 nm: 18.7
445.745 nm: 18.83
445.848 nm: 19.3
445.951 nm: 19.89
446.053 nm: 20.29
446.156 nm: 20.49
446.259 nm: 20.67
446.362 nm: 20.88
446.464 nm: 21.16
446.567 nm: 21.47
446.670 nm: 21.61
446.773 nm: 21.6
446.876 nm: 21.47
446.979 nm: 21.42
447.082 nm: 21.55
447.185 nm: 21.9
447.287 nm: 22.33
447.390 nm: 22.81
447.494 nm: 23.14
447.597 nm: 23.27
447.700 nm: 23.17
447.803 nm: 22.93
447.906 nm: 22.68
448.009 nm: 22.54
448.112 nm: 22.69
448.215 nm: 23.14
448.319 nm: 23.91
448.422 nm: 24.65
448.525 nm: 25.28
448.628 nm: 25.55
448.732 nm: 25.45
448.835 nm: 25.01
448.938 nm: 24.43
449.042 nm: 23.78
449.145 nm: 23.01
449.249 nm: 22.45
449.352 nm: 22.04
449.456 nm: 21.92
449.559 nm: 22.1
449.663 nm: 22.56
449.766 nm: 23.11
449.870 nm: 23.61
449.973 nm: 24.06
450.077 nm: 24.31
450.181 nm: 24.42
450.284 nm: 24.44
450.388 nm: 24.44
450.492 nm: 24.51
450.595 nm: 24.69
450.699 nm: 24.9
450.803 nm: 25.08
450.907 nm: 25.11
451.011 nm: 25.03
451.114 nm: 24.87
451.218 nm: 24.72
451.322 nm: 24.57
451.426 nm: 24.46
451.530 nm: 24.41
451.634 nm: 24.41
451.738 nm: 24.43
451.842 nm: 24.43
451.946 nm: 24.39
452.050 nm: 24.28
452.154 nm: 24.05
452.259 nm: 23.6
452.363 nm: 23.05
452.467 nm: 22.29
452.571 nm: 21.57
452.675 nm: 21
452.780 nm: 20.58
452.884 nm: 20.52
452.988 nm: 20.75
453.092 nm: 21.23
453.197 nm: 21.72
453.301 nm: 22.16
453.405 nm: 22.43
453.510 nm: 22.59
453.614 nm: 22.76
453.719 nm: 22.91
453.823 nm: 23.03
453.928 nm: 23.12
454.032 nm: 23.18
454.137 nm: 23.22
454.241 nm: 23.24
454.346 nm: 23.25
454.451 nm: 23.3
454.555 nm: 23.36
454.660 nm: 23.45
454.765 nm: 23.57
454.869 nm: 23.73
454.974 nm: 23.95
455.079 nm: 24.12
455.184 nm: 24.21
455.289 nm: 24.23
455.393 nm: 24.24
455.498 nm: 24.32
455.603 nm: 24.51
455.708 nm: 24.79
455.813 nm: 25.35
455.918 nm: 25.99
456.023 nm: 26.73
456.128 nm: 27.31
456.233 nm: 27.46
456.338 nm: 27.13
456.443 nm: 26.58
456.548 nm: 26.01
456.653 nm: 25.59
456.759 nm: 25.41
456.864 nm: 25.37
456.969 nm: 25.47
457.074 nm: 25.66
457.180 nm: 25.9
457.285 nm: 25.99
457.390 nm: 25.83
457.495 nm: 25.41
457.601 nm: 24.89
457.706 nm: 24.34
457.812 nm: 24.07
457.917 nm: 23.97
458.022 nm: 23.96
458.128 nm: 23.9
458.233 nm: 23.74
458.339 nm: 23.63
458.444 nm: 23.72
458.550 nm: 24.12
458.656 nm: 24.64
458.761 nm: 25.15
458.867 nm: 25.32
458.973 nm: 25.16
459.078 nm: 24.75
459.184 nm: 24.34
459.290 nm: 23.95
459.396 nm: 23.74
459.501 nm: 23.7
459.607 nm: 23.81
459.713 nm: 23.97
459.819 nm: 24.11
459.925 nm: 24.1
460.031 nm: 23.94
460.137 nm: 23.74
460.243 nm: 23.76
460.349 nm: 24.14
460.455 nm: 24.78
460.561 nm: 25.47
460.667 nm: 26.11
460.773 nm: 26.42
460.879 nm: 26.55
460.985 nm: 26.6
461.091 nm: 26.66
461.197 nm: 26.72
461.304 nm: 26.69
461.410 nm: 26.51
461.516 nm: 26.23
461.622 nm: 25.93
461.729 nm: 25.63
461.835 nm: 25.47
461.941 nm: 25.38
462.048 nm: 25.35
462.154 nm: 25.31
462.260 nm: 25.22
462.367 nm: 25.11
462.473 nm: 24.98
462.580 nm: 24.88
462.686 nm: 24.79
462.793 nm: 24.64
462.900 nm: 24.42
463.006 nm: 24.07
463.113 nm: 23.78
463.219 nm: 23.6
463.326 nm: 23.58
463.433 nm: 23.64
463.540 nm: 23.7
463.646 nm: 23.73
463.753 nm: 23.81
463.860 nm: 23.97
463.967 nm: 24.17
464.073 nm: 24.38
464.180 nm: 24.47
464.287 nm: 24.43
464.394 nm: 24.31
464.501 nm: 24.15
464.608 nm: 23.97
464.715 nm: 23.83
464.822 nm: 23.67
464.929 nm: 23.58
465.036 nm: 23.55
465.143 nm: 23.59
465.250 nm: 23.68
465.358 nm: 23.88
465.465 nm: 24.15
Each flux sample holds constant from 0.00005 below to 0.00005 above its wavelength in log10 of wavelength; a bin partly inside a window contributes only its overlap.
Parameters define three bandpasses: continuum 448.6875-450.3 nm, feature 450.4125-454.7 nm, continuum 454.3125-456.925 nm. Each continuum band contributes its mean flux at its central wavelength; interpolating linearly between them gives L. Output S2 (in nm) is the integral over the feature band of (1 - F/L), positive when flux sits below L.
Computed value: 0.16 nm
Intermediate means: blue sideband 23.5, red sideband 25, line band 23.3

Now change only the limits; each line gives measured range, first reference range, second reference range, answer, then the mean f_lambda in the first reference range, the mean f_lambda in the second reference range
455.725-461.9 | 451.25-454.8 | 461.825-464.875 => -0.377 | 23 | 24.4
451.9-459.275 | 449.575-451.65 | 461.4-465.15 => 0.096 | 24.3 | 24.5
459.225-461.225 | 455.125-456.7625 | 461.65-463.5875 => 0.013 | 25.6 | 24.7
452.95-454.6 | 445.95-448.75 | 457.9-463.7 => 0.063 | 22.4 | 24.8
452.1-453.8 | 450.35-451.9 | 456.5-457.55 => 0.196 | 24.7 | 25.6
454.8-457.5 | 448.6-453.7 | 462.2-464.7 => -0.185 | 23.5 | 24.2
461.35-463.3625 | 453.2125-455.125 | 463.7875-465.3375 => -0.103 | 23.2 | 24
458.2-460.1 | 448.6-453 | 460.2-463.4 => 0.052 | 23.7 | 25.3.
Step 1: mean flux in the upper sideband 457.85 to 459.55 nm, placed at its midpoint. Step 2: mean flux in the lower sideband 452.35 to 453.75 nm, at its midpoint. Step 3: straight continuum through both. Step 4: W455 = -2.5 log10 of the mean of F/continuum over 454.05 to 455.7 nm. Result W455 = -0.06 mag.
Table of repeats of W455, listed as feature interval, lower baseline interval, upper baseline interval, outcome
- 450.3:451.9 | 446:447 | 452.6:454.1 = -0.14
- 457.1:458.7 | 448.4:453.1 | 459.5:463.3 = 0.00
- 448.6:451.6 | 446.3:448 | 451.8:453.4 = -0.09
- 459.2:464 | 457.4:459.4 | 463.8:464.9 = -0.03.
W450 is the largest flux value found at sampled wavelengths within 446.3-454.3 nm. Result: 25.55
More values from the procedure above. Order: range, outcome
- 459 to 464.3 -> 26.72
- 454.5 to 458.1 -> 27.46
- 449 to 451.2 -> 25.11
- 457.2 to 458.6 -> 25.99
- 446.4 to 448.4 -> 23.91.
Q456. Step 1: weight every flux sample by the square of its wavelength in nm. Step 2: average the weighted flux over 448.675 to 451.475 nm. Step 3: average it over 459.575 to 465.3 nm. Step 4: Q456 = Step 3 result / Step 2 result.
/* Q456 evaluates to 1.08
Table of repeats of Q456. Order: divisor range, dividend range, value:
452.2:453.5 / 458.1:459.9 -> 1.14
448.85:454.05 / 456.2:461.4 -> 1.11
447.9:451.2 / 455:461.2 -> 1.08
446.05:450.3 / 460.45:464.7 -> 1.16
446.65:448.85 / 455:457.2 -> 1.15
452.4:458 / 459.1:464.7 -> 1.06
